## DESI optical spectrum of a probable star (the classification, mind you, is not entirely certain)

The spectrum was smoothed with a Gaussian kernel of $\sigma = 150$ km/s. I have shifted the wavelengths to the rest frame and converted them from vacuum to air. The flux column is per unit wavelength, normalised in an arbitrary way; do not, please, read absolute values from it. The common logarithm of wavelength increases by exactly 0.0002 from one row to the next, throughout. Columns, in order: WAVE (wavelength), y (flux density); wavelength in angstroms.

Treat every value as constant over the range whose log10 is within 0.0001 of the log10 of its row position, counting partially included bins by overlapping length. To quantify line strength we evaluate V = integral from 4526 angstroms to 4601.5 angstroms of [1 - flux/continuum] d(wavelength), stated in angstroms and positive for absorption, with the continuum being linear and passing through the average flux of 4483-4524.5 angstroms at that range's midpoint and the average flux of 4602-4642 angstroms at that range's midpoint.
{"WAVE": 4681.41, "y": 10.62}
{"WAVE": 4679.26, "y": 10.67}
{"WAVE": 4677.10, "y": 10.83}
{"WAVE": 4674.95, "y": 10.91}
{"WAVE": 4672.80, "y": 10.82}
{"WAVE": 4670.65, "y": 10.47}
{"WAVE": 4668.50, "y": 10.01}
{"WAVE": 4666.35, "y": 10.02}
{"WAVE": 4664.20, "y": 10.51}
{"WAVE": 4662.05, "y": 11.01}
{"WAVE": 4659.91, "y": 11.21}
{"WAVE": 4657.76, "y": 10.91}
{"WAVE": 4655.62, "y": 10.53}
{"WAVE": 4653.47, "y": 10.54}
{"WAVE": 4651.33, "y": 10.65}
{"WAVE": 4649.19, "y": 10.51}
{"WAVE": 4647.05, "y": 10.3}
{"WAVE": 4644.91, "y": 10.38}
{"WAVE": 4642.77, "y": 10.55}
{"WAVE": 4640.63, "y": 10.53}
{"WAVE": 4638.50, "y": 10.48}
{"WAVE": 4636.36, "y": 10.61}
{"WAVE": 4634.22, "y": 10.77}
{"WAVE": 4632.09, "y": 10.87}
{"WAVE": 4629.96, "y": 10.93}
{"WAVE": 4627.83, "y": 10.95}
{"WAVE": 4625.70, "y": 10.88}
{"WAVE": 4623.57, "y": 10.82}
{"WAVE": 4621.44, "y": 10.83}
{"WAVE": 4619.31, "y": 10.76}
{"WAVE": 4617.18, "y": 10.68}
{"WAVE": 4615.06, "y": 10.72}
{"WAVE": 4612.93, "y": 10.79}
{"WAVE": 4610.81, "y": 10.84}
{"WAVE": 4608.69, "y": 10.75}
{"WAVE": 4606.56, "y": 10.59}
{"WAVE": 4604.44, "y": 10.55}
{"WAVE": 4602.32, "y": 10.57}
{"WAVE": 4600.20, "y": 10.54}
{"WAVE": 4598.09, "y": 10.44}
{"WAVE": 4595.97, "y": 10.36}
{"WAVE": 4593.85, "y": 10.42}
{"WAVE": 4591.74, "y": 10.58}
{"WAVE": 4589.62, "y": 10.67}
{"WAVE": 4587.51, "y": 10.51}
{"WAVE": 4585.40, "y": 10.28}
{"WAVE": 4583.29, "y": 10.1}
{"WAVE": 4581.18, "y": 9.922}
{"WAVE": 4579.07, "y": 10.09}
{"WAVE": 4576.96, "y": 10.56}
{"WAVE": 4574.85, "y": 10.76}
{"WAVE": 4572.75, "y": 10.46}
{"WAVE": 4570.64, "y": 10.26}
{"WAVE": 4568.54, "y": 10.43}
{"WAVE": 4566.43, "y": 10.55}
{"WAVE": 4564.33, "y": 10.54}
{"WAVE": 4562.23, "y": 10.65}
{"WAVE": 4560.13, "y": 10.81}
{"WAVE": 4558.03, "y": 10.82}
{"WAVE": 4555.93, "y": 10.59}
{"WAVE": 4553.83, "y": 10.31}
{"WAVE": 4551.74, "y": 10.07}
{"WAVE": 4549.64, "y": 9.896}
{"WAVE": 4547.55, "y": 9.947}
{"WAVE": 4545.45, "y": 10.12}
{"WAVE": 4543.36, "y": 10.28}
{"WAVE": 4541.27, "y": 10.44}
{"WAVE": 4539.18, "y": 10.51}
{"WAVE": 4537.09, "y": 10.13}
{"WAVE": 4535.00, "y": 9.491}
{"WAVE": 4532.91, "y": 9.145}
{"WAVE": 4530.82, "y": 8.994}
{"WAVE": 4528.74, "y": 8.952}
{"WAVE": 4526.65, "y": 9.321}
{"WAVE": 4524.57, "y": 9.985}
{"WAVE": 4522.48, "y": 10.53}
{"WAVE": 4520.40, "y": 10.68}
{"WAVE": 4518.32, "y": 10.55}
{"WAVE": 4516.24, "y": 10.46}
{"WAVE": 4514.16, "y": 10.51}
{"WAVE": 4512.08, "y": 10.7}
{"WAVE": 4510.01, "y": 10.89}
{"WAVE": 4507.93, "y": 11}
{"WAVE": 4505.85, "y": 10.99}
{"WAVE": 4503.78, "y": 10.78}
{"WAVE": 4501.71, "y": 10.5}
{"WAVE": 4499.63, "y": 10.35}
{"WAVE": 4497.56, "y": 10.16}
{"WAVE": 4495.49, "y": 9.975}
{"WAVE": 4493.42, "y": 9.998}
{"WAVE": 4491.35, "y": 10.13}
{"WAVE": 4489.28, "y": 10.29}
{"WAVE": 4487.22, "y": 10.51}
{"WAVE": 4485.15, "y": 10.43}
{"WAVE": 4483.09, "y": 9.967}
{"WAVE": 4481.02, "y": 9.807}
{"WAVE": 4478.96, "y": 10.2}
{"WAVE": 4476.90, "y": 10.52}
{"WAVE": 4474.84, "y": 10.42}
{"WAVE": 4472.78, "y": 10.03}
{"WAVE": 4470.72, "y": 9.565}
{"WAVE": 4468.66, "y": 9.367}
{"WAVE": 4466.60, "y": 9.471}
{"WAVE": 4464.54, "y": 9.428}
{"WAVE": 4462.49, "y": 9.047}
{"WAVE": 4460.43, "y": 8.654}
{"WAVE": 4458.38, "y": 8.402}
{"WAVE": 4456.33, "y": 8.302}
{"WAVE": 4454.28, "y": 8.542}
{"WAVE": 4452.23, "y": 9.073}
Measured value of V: 2.7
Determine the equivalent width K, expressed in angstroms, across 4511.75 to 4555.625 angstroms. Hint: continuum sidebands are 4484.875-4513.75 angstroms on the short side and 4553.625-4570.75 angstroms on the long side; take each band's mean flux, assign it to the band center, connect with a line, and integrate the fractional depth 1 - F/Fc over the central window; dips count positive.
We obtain 2.0 angstroms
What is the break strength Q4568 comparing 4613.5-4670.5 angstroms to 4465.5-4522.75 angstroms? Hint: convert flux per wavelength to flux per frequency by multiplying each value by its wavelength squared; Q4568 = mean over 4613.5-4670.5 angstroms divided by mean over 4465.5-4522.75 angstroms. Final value 1.1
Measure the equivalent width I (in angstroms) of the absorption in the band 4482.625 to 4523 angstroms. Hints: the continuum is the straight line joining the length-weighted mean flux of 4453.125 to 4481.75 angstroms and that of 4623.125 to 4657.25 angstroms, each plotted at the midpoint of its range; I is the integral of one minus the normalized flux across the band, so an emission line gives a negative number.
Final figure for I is -3.4 angstroms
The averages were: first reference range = 9.41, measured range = 10.5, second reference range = 10.6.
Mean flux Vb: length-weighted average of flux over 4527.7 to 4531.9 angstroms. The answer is 8.98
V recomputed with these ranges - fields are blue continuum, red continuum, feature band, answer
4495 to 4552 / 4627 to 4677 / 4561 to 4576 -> -0.3 angstroms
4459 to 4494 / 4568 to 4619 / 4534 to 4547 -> 0.1 angstroms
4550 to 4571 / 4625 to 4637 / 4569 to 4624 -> 0.7 angstroms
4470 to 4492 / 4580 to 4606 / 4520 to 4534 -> 0.9 angstroms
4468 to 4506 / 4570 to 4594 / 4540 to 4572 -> -0.1 angstroms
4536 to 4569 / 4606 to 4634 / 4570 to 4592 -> 0.4 angstroms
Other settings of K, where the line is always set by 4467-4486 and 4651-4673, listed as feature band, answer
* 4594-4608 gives -0.14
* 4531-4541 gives 0.40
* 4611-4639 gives -0.81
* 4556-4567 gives -0.42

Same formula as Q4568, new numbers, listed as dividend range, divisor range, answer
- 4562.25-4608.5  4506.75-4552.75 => 1.06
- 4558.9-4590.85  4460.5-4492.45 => 1.10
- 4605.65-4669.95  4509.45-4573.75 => 1.09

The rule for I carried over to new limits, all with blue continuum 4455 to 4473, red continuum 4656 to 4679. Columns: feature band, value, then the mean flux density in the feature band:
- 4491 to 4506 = -1.6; 10.3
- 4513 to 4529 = -1.1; 10.2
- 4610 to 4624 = -0.7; 10.8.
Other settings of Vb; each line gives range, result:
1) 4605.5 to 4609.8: 10.7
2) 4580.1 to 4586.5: 10.1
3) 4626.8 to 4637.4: 10.8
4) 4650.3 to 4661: 10.8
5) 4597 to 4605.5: 10.5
